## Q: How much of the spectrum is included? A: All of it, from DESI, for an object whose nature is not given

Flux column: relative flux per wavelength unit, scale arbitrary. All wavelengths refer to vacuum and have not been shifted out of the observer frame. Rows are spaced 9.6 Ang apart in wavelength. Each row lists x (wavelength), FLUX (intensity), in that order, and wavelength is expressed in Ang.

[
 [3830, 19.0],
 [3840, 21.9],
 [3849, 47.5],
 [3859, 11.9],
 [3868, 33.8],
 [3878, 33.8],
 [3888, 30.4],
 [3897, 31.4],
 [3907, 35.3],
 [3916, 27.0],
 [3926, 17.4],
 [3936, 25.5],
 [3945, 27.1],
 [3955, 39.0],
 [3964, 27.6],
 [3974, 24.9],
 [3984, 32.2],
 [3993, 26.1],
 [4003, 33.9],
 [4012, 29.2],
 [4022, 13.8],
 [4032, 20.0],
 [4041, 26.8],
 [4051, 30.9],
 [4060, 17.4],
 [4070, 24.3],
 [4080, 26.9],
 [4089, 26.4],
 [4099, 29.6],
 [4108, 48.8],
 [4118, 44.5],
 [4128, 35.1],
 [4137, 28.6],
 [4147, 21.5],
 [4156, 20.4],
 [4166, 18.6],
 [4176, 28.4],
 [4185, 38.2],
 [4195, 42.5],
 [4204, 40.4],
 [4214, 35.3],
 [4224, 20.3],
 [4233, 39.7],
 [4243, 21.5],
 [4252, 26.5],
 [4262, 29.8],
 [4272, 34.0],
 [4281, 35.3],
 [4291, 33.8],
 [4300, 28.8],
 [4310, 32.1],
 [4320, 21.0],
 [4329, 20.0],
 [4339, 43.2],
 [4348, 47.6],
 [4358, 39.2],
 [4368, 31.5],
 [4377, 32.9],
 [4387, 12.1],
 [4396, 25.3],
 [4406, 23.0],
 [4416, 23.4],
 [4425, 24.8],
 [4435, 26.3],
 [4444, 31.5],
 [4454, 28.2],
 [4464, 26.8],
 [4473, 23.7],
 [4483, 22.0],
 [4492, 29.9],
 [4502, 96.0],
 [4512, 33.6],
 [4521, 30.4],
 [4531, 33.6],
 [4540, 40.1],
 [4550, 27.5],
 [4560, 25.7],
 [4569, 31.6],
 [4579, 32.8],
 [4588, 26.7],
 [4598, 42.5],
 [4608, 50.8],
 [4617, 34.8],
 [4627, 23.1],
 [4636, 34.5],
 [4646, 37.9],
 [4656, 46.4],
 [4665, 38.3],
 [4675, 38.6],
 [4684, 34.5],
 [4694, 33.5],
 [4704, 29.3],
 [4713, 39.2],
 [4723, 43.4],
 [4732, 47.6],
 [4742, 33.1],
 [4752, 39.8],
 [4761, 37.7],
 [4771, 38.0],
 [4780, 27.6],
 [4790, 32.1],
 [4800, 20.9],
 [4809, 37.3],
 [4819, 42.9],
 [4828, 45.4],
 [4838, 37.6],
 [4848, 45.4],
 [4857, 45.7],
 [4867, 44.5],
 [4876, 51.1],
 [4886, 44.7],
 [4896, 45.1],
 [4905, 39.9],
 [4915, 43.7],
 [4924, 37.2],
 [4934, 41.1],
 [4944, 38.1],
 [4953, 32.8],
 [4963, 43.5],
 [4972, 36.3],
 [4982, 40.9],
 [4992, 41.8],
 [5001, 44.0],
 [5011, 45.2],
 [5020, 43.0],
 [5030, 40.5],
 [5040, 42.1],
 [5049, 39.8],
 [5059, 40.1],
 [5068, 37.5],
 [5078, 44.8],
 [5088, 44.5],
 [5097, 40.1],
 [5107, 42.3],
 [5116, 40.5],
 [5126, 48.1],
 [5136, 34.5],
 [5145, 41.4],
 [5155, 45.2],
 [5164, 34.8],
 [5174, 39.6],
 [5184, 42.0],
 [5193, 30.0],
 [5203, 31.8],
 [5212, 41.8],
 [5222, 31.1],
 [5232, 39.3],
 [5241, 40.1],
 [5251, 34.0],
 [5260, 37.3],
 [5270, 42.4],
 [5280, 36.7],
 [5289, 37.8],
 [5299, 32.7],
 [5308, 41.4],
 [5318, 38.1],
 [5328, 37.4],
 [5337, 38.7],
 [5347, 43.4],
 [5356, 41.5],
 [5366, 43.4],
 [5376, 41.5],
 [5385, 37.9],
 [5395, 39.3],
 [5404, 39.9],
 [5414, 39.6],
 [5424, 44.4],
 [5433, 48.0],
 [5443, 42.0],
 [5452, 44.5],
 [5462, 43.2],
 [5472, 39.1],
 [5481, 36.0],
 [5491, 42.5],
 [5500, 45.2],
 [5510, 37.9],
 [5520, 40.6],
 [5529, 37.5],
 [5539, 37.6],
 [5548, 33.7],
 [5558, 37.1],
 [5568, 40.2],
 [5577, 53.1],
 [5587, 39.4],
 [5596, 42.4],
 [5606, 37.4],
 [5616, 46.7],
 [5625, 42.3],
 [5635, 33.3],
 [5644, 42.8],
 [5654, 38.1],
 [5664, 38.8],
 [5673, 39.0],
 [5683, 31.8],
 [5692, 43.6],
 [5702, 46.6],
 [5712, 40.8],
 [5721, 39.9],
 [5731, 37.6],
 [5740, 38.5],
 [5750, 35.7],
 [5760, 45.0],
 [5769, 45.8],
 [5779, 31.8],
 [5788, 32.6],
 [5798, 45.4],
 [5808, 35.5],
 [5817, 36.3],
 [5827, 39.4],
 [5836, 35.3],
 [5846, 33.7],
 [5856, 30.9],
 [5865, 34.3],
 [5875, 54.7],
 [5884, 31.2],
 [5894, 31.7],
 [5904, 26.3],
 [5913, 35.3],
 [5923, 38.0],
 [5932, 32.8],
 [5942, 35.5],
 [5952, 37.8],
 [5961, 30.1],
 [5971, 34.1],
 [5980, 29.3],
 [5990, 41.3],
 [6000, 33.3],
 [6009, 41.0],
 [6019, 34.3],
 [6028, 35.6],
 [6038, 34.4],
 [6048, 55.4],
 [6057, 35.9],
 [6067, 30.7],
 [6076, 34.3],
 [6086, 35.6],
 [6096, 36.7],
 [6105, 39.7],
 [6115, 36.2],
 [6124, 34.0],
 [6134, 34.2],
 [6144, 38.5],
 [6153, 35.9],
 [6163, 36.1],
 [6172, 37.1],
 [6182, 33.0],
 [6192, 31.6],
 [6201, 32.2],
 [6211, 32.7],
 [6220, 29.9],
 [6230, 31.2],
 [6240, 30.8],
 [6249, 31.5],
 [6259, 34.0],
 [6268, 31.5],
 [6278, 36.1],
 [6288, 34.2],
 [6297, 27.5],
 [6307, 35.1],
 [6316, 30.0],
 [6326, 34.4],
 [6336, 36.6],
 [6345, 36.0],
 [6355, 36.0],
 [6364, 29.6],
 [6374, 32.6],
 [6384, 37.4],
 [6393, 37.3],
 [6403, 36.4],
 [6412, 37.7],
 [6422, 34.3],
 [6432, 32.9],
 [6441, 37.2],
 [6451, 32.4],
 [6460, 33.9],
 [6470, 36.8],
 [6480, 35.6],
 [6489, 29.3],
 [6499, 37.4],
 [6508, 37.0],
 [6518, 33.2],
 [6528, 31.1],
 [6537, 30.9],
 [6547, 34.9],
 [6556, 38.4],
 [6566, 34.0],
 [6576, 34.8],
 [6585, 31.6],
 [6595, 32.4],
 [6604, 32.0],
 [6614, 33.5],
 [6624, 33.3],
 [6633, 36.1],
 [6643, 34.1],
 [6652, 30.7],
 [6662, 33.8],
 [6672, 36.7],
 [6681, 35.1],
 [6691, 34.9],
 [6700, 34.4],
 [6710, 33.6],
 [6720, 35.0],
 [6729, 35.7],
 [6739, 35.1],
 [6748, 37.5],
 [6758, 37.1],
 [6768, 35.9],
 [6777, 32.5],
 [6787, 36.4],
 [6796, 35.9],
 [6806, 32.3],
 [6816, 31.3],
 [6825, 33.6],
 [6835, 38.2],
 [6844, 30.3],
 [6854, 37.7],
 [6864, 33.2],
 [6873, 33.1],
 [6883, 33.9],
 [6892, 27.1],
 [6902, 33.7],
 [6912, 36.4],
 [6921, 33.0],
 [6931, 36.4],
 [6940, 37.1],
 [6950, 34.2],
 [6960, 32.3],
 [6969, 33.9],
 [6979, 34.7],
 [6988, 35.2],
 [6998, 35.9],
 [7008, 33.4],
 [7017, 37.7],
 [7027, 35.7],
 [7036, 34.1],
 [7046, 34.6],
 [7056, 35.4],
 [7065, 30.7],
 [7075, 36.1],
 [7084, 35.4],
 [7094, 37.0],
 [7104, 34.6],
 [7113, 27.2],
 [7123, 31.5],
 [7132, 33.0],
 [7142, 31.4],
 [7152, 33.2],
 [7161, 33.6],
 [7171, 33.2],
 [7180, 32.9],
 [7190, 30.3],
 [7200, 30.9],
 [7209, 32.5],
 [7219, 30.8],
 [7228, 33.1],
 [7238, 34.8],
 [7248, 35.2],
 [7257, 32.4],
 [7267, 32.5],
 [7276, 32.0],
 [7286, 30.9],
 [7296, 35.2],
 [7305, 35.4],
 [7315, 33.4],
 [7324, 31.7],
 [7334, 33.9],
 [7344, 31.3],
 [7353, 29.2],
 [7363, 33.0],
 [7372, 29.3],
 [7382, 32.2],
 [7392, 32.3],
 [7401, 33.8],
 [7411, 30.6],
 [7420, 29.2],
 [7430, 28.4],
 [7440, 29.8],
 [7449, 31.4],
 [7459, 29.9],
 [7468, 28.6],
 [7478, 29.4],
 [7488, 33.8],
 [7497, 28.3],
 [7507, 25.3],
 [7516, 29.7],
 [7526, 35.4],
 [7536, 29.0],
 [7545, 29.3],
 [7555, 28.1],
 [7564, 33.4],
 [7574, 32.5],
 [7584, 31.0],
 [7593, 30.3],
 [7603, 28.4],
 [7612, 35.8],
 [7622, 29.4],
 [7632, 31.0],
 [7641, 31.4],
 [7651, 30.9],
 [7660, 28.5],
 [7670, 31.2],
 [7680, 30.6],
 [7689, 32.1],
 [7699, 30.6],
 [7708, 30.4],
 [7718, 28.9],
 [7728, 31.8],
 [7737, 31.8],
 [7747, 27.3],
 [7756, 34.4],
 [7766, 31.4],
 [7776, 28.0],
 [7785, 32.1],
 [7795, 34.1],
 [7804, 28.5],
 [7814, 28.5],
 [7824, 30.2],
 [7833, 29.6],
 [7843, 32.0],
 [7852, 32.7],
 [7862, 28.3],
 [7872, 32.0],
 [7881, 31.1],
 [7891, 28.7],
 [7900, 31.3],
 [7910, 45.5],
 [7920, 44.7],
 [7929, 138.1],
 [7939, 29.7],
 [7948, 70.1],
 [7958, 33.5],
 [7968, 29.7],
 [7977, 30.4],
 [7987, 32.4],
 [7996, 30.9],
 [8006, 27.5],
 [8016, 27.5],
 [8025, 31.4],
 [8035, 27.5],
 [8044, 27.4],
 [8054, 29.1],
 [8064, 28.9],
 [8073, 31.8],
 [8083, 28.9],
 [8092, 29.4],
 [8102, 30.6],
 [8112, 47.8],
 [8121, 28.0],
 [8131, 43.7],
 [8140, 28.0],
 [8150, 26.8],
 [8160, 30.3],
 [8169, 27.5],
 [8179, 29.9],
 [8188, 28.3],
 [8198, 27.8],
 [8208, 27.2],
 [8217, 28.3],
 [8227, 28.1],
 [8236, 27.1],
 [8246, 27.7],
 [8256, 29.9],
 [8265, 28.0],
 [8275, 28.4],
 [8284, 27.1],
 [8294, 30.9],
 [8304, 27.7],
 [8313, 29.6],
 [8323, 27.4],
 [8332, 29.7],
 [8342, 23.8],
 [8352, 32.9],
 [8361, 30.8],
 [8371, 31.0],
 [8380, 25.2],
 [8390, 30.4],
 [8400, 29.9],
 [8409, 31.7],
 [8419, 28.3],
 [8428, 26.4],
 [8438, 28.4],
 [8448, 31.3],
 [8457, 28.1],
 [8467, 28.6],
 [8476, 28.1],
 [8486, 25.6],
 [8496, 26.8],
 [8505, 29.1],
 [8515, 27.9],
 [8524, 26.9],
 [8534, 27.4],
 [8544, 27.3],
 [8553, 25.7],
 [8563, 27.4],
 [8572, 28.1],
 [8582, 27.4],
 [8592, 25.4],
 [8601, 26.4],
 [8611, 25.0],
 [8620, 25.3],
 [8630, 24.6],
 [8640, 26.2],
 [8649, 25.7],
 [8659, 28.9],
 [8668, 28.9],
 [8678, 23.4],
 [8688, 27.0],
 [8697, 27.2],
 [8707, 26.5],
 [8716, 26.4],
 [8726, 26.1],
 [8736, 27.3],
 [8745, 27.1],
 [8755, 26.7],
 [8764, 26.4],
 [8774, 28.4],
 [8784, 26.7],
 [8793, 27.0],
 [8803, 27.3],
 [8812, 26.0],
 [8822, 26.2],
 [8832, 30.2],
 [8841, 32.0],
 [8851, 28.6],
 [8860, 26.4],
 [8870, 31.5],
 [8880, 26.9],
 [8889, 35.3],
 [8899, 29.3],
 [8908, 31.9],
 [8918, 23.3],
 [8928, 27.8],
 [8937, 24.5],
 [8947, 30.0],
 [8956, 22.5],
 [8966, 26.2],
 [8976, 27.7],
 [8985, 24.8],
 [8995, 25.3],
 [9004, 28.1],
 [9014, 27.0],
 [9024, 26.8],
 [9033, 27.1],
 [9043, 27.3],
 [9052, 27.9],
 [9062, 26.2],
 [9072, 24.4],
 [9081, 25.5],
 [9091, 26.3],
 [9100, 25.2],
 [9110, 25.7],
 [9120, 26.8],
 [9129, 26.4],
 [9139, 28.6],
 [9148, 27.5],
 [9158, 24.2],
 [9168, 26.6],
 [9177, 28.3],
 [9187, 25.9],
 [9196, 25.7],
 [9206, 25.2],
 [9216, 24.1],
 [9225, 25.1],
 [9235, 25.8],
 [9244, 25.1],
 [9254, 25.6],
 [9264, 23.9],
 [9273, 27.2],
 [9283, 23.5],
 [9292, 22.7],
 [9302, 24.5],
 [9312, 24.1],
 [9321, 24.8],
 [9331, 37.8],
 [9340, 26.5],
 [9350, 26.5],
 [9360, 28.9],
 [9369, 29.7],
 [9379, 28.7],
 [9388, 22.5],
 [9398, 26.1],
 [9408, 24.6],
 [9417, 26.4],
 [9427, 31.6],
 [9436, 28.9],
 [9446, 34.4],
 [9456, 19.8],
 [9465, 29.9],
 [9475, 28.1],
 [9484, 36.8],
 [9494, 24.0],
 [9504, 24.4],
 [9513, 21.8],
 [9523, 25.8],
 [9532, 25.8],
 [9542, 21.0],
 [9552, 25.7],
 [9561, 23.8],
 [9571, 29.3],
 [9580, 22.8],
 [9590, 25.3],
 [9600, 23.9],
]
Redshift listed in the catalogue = 0.21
